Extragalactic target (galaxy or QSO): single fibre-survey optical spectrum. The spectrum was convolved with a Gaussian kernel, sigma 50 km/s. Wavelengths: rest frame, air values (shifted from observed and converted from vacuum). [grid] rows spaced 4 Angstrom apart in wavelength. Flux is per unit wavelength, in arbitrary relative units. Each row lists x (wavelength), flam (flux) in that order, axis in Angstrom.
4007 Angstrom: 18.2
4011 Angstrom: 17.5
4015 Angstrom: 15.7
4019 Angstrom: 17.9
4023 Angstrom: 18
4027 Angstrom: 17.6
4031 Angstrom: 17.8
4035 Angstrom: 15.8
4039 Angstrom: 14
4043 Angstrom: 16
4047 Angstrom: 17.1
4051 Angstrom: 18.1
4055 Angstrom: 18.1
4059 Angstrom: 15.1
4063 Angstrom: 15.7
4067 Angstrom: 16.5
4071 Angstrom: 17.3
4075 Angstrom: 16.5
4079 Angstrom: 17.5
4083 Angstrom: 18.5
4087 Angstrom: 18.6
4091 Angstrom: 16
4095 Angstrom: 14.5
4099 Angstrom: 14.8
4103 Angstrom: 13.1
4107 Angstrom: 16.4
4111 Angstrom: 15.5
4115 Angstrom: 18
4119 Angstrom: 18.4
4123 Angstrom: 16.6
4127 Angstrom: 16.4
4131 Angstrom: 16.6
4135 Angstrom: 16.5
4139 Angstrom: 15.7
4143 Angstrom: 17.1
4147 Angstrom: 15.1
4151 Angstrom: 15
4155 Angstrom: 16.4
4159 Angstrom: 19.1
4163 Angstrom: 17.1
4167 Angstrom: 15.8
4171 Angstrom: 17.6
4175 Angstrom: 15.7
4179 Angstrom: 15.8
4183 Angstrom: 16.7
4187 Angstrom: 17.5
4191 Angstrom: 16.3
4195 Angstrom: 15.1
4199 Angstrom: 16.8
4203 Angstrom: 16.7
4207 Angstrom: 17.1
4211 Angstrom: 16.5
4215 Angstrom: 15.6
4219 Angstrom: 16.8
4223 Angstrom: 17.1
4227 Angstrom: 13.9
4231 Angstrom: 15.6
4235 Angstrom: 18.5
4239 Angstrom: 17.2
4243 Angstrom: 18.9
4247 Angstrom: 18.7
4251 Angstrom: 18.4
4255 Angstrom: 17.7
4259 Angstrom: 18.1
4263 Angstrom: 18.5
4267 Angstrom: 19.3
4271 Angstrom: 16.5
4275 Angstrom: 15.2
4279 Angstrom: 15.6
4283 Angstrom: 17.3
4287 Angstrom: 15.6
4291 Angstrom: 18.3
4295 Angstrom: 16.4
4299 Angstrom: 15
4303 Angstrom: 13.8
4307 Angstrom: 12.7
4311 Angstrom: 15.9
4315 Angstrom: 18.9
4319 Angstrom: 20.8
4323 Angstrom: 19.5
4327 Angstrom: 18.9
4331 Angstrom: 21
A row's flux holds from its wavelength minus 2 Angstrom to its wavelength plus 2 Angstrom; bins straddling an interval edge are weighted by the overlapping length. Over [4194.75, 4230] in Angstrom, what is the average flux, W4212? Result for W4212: 16.2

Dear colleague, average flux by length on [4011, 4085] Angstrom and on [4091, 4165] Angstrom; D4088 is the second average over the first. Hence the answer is 0.96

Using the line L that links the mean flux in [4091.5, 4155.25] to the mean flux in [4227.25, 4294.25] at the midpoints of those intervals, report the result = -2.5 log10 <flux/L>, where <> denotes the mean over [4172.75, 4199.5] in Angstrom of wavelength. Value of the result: 0.024 mag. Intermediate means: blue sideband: 16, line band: 16.3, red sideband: 17.3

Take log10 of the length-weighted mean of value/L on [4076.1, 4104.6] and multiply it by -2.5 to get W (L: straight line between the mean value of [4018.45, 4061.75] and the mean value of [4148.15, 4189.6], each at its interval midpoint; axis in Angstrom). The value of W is 0.04 mag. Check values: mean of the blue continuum 16.8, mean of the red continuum 16.6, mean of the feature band 16.2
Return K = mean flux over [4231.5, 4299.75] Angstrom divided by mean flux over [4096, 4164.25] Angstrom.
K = 1.07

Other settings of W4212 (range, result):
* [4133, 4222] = 16.5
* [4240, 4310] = 16.8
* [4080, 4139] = 16.4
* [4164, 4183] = 16.3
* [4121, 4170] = 16.5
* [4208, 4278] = 17.2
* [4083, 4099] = 16.4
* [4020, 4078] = 16.7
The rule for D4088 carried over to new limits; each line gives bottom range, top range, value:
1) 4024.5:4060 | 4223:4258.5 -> 1.04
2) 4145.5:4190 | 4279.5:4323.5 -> 1.00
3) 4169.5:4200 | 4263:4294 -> 1.03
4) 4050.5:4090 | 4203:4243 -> 0.97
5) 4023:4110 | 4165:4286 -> 1.03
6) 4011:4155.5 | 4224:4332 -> 1.04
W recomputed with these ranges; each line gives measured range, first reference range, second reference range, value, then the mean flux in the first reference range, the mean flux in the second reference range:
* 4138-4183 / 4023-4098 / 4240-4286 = 0.047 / 16.7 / 17.6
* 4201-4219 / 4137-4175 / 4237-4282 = 0.038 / 16.5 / 17.6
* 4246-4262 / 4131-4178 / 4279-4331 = -0.085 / 16.5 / 17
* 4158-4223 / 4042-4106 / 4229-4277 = 0.043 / 16.5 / 17.7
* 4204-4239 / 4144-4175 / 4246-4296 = 0.036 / 16.5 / 17.3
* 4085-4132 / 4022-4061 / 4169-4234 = 0.022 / 16.7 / 16.3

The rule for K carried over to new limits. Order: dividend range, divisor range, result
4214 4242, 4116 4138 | 0.98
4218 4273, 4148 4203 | 1.06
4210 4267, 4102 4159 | 1.06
